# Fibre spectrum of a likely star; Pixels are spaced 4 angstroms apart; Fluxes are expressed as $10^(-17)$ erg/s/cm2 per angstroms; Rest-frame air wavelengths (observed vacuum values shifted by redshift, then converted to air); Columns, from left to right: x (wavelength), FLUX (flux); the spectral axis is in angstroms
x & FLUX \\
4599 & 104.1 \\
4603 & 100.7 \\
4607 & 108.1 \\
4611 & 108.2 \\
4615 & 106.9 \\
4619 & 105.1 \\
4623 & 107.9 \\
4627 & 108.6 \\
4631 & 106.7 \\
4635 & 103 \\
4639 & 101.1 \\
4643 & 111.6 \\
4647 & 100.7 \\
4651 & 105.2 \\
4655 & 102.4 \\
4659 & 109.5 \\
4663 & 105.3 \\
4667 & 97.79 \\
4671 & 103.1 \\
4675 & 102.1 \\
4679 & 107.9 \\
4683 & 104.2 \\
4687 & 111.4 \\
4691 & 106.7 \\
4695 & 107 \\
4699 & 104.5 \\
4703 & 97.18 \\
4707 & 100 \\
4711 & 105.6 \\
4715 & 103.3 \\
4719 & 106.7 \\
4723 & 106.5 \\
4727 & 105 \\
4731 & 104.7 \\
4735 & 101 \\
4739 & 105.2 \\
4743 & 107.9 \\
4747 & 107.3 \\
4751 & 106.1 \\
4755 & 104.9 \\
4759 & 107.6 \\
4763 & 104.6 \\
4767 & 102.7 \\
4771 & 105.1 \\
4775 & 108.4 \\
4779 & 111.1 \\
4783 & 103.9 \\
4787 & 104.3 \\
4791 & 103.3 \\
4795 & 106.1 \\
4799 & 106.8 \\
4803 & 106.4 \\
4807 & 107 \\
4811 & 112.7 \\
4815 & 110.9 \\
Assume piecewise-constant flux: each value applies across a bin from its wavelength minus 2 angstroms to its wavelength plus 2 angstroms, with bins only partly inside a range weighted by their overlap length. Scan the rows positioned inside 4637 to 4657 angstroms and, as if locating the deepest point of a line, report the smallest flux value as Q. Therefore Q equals 100.7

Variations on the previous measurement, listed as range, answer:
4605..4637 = 103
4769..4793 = 103.3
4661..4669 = 97.79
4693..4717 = 97.18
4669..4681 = 102.1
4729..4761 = 101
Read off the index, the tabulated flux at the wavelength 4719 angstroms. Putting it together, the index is 106.7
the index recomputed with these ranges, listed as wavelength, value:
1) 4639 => 101.1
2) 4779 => 111.1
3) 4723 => 106.5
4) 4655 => 102.4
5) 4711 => 105.6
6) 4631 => 106.7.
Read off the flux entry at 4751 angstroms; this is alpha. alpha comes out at 106.1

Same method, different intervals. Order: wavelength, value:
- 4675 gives 102.1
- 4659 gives 109.5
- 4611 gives 108.2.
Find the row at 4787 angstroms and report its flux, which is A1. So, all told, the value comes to 104.3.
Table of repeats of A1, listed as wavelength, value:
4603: 100.7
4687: 111.4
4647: 100.7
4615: 106.9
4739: 105.2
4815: 110.9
